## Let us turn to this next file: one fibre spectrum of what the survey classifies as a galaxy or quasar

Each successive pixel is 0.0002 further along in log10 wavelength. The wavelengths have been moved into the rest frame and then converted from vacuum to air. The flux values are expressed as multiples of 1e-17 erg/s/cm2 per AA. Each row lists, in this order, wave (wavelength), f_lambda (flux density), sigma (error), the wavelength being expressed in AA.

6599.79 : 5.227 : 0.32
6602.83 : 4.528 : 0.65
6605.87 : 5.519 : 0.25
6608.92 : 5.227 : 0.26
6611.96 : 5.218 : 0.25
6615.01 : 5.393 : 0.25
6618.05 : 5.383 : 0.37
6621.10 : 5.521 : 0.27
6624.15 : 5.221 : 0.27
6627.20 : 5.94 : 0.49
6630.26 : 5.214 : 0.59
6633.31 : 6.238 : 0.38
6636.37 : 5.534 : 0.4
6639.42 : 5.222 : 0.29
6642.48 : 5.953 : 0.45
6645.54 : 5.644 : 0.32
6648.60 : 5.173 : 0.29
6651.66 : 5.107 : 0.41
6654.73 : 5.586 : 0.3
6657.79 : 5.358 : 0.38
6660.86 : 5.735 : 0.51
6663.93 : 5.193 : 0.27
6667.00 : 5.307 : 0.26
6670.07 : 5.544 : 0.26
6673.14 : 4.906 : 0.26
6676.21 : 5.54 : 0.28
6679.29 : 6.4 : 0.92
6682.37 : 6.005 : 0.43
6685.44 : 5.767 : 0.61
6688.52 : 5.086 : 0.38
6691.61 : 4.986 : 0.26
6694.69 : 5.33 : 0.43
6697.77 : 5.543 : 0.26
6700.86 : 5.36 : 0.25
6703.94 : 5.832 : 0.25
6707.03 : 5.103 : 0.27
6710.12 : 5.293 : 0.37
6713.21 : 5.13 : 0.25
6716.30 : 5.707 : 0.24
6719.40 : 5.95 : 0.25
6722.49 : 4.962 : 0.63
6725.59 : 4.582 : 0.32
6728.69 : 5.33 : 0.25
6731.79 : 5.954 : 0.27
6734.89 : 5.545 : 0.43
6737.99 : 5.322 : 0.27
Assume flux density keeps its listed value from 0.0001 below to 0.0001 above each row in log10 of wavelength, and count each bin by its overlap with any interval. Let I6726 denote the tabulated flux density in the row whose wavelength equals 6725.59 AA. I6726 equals 4.582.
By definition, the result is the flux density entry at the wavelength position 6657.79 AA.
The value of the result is 5.358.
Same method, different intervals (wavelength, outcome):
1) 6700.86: 5.36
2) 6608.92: 5.227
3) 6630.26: 5.214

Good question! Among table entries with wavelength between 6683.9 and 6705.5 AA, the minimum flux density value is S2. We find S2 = 4.986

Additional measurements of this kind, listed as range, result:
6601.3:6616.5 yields 4.528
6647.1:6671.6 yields 5.107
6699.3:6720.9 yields 5.103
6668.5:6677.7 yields 4.906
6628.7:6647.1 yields 5.214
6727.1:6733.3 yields 5.33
